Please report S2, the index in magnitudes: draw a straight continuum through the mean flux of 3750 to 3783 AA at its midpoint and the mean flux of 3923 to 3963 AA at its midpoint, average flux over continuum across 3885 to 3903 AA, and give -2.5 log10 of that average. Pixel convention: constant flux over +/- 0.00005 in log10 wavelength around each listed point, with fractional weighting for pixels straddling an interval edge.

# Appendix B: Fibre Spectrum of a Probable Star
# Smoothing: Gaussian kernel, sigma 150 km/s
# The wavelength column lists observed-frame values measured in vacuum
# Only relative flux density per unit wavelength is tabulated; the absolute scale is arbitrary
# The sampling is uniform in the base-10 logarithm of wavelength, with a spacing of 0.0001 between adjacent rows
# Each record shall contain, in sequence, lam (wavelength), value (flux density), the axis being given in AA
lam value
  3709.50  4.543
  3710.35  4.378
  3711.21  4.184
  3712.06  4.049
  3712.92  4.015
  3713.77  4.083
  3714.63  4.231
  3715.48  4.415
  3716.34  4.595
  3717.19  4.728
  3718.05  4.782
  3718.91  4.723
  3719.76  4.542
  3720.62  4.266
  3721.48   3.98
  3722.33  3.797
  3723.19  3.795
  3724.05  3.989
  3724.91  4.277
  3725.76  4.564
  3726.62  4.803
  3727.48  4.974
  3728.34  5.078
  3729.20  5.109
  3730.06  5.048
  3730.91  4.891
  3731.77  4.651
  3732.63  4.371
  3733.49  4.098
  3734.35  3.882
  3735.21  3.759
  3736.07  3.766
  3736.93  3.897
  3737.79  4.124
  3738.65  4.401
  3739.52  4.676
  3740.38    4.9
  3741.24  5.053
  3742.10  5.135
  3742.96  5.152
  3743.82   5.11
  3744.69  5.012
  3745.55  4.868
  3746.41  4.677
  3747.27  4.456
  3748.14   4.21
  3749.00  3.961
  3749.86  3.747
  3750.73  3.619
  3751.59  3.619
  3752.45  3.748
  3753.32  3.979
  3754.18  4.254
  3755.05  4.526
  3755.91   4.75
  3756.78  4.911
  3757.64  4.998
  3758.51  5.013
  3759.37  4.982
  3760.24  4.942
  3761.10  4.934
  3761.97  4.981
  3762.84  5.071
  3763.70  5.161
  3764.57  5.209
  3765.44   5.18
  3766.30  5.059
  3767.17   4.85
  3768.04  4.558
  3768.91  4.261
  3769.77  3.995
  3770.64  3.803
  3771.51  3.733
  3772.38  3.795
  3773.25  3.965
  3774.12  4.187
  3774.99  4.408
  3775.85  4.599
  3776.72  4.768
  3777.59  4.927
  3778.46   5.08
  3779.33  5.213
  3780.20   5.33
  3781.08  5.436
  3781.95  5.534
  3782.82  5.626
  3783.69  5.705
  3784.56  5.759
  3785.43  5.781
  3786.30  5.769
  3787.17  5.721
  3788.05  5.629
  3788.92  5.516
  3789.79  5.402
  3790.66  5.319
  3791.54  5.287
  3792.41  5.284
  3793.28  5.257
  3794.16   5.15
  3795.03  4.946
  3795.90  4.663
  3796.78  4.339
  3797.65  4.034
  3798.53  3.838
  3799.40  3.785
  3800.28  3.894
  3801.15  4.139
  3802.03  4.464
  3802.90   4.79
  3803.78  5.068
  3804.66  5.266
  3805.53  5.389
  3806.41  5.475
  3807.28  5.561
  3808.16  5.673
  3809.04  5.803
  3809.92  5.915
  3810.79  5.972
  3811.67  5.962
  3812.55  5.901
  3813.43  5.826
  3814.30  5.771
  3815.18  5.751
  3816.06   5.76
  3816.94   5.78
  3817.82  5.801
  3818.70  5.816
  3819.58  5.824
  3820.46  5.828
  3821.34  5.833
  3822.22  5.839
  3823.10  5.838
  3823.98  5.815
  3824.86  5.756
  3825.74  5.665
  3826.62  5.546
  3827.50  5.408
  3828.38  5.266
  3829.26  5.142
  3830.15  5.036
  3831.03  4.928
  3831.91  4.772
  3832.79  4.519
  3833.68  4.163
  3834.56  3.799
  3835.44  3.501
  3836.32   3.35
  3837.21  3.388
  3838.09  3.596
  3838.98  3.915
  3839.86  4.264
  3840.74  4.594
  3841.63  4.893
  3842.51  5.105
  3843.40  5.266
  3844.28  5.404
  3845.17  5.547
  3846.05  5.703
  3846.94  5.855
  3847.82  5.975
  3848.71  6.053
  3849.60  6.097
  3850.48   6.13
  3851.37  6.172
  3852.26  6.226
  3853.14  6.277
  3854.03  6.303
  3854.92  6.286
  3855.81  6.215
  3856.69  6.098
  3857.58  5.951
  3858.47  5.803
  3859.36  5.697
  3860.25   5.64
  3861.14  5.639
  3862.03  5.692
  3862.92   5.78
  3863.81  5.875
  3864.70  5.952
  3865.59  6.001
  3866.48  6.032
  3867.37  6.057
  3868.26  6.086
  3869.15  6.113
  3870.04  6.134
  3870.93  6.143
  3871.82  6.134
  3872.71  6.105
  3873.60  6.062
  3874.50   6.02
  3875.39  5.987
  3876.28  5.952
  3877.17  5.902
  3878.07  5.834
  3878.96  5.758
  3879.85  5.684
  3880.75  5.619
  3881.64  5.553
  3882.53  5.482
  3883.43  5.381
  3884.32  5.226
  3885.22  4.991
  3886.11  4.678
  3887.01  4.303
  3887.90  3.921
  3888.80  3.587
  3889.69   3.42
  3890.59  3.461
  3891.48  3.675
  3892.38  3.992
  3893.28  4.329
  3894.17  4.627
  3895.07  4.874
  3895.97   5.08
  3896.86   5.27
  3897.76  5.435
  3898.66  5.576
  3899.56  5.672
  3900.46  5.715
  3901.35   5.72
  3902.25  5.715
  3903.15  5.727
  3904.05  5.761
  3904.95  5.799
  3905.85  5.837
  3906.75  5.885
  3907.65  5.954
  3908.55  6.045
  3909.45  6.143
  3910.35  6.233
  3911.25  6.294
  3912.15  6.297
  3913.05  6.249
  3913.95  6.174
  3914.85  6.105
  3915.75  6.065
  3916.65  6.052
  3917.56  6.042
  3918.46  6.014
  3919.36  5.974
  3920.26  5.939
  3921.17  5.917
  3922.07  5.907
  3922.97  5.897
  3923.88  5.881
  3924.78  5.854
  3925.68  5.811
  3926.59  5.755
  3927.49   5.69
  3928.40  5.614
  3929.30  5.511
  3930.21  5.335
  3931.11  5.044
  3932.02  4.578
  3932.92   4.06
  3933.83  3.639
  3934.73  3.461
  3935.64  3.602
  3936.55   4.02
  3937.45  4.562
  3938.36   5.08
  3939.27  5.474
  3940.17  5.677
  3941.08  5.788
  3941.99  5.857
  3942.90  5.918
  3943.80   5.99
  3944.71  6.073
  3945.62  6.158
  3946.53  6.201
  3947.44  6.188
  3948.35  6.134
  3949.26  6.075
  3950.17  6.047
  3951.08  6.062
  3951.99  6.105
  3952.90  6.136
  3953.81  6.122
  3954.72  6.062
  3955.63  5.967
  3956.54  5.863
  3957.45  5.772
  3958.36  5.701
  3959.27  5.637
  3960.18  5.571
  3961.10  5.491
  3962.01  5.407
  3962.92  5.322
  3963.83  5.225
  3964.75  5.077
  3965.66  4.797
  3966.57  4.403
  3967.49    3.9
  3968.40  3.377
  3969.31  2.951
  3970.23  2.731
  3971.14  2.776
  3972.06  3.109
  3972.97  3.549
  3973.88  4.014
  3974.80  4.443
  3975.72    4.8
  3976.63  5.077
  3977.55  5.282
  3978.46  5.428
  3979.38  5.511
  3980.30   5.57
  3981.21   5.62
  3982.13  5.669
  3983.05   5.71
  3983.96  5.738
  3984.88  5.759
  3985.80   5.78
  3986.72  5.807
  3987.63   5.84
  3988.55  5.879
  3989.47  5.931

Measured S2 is 0.12 mag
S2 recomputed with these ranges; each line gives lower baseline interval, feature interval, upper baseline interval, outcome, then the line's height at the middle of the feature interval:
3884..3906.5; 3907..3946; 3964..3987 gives -0.159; 4.81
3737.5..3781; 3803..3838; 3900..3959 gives -0.065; 5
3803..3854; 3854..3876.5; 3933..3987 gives -0.132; 5.3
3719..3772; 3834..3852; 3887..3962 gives 0.023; 5.04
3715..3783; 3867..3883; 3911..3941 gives -0.144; 5.19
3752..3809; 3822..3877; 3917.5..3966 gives -0.068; 5.16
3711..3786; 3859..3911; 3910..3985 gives -0.074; 5.11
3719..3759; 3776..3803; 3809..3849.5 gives -0.033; 4.9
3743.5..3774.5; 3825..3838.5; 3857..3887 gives 0.163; 5.31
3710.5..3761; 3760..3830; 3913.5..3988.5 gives -0.104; 4.69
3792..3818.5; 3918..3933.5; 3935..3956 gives 0.011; 5.62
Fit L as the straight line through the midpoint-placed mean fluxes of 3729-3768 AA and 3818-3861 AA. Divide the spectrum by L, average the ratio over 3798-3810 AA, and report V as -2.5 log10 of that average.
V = 0.03 mag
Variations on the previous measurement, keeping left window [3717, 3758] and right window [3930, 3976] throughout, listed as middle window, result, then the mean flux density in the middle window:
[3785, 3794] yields -0.19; 5.48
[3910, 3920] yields -0.24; 6.14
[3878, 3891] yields 0.00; 4.84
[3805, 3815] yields -0.23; 5.75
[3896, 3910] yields -0.17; 5.73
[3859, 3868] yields -0.21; 5.84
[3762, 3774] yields 0.00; 4.52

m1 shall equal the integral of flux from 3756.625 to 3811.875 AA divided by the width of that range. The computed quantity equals 4.98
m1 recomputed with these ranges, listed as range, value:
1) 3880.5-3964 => 5.46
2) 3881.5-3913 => 5.2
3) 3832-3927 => 5.49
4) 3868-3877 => 6.07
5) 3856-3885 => 5.85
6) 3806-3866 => 5.47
